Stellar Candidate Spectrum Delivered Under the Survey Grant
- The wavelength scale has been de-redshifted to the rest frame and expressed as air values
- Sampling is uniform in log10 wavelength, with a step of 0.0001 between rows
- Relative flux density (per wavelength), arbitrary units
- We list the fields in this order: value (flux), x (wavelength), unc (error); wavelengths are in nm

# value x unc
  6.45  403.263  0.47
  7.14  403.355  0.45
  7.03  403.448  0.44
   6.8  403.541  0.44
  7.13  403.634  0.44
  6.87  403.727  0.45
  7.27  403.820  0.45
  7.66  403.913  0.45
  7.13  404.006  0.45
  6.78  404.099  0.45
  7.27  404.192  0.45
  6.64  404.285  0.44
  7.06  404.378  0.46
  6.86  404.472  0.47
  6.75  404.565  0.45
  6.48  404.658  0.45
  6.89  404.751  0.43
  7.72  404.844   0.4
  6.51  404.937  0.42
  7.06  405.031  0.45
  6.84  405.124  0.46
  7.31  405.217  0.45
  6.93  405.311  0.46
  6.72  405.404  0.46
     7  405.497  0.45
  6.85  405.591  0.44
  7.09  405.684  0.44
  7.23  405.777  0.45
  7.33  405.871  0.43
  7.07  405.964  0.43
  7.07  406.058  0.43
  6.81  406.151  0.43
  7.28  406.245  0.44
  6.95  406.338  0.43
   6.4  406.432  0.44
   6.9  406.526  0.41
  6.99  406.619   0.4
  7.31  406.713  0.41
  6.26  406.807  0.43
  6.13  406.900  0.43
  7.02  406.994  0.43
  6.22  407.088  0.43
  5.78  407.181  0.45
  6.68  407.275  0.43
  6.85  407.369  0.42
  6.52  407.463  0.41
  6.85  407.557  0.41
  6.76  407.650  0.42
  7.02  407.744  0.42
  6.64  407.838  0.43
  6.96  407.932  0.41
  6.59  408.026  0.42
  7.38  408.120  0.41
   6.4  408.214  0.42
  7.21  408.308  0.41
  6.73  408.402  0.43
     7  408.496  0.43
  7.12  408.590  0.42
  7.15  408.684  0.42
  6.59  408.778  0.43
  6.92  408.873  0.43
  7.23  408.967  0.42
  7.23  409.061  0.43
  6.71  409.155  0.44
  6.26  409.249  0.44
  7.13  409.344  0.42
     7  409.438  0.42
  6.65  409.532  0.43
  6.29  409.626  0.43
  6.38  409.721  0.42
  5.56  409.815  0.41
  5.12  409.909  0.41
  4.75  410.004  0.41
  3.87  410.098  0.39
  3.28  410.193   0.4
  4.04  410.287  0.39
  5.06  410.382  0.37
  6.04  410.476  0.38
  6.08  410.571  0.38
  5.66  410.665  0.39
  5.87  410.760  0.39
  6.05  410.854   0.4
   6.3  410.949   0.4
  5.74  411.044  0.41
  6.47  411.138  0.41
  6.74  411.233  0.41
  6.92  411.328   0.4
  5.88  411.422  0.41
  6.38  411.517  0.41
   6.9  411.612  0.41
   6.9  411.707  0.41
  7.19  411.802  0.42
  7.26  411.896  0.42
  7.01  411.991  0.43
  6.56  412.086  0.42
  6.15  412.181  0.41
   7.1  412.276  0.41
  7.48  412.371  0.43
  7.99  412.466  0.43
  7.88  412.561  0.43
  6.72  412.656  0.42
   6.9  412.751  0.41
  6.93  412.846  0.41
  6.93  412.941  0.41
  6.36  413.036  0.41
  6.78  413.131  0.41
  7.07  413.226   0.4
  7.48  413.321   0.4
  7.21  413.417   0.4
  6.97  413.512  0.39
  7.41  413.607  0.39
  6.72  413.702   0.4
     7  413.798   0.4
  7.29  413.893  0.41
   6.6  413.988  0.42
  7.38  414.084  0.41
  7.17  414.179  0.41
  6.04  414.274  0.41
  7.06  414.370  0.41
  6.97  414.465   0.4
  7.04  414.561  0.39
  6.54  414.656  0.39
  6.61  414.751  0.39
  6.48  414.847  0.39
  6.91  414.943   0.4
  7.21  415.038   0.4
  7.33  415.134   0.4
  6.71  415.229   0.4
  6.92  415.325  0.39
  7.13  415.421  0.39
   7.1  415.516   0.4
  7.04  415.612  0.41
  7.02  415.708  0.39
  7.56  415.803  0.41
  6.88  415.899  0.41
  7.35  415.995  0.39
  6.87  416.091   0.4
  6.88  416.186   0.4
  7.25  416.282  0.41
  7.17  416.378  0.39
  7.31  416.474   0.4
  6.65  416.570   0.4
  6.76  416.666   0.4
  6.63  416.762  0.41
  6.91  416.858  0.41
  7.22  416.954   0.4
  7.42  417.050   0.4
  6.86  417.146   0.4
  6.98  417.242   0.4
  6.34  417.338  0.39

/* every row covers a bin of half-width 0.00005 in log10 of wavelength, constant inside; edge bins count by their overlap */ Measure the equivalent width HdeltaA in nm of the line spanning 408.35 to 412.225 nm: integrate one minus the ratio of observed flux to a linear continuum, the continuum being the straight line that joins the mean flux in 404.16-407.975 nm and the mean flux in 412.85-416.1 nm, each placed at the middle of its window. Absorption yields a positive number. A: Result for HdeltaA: 0.37 nm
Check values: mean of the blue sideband 6.85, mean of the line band 6.25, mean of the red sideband 6.97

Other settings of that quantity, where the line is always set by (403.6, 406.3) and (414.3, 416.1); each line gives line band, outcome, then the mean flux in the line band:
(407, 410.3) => 0.29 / 6.4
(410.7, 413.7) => 0.07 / 6.82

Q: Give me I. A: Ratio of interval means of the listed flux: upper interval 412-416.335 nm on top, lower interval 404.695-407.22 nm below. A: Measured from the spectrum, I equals 1.02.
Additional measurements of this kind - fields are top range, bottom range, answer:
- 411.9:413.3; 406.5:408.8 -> 1.04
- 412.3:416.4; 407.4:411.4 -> 1.12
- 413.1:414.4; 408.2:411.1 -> 1.15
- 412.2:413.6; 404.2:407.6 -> 1.04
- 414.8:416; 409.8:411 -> 1.35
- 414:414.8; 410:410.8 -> 1.38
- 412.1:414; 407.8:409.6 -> 1.02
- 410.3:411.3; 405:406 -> 0.84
